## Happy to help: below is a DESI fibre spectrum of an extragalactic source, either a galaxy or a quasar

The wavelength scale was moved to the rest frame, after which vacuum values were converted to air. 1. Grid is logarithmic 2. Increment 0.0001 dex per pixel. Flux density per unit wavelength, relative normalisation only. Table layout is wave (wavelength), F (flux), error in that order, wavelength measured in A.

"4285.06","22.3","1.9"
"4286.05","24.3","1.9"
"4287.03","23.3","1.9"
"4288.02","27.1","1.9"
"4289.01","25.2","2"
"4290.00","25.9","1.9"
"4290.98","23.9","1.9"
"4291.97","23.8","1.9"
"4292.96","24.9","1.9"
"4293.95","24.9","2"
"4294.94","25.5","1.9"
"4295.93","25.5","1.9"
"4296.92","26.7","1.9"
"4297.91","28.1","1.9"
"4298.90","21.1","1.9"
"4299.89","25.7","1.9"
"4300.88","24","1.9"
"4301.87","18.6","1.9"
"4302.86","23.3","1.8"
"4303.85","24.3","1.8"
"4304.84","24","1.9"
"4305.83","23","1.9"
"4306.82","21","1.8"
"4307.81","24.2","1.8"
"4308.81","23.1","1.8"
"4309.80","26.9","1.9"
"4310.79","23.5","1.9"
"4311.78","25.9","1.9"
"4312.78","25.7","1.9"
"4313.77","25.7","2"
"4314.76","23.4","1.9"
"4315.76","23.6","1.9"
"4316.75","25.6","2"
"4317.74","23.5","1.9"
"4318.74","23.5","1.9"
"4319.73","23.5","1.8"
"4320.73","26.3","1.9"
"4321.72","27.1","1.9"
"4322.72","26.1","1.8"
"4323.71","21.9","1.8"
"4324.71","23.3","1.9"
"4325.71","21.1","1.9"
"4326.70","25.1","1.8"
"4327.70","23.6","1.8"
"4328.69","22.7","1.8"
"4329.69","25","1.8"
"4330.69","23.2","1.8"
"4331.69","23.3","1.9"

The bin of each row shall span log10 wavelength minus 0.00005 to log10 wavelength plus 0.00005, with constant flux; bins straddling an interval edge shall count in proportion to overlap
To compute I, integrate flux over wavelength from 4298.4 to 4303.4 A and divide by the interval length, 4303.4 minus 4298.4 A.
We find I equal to 22.6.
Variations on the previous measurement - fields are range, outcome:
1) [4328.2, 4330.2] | 23.8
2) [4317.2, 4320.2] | 23.6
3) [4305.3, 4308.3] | 22.8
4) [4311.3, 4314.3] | 25.7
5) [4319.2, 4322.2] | 25.6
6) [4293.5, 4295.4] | 25.2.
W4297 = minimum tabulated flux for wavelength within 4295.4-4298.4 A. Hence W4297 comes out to 25.5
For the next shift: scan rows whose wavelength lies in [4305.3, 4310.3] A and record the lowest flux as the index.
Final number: 21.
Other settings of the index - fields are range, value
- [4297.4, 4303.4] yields 18.6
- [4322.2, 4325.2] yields 21.9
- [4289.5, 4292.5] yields 23.8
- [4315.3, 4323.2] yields 23.5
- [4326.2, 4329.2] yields 22.7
